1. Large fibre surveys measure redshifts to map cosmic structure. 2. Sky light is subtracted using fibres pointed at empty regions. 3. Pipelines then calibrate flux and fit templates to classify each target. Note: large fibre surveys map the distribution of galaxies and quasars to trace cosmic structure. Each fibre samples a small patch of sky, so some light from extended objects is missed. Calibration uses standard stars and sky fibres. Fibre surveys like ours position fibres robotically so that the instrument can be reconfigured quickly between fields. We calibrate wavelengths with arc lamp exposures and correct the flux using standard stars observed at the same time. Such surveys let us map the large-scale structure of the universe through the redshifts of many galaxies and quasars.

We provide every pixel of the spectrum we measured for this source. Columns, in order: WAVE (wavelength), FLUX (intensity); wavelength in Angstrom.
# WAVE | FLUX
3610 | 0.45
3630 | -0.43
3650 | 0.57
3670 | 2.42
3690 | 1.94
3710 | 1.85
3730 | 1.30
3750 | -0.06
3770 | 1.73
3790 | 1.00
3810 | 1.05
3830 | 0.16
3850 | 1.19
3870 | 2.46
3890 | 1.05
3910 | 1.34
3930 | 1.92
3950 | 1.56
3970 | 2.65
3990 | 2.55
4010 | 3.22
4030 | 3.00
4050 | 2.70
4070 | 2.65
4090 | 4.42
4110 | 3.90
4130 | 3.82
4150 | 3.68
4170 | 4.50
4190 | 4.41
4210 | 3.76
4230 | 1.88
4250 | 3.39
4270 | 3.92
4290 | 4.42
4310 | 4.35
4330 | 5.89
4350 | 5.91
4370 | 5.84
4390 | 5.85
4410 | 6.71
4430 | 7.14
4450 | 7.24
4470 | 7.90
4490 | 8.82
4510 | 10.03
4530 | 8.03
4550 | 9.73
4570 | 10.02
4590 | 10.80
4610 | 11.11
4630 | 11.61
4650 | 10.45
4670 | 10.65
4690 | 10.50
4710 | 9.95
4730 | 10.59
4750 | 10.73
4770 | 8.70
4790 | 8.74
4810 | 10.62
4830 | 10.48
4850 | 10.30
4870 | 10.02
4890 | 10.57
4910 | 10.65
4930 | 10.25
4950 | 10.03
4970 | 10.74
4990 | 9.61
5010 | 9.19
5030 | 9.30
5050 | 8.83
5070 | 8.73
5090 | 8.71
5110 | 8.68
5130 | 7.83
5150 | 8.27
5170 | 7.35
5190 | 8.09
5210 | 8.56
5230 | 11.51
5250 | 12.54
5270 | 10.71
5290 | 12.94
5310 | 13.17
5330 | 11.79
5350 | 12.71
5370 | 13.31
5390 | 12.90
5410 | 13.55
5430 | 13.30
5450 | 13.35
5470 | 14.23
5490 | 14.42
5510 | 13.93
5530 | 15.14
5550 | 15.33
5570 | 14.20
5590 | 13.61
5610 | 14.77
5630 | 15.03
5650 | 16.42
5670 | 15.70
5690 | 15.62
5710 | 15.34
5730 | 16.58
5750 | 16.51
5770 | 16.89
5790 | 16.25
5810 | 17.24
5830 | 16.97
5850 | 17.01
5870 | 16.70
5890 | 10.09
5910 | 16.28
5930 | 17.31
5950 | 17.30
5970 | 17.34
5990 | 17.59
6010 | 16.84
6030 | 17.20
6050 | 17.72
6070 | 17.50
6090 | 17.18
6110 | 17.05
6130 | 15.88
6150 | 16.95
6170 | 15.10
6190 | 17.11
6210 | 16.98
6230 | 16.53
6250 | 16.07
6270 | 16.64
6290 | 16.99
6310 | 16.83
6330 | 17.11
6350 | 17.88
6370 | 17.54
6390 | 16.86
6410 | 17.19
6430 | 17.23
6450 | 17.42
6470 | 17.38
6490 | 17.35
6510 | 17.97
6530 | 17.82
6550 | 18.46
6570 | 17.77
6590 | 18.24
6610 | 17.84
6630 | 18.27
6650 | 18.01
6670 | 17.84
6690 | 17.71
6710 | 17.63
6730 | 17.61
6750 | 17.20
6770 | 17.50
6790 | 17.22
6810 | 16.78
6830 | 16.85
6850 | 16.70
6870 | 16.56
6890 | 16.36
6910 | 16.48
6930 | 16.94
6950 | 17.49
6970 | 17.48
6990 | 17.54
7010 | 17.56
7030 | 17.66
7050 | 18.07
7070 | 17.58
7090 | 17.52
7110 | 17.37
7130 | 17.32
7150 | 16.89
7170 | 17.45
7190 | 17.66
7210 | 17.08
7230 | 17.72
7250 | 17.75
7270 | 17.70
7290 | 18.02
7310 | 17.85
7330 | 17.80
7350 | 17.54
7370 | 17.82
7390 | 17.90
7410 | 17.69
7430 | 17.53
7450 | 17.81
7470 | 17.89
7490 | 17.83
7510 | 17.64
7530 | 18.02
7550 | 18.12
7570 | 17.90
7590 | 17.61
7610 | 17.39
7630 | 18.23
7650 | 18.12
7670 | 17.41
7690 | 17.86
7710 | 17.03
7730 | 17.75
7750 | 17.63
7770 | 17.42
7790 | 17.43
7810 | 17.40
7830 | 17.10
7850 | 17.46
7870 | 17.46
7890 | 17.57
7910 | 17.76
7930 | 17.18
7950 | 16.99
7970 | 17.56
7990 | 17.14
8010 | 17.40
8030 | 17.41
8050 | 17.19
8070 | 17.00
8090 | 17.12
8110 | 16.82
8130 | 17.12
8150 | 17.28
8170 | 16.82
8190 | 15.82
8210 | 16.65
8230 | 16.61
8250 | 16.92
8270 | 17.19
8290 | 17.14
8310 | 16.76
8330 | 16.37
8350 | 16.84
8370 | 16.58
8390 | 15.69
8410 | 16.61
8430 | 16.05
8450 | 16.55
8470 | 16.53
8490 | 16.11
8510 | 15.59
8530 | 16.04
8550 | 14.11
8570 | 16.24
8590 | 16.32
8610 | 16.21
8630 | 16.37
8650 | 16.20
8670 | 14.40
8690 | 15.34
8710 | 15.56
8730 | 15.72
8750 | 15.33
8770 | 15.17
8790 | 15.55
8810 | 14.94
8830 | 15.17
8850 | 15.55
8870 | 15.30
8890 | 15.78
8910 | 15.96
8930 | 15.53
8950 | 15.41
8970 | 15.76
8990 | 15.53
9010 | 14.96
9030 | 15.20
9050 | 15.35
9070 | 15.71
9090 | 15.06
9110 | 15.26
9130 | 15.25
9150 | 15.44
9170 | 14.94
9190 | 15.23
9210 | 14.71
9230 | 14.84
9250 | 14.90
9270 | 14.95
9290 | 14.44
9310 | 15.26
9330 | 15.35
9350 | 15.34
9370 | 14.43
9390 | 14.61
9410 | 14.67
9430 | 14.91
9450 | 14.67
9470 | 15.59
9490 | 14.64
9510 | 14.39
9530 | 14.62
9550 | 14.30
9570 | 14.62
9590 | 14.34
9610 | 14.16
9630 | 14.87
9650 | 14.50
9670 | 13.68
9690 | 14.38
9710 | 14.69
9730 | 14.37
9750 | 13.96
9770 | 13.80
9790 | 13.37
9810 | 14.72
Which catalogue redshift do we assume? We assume 0.000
